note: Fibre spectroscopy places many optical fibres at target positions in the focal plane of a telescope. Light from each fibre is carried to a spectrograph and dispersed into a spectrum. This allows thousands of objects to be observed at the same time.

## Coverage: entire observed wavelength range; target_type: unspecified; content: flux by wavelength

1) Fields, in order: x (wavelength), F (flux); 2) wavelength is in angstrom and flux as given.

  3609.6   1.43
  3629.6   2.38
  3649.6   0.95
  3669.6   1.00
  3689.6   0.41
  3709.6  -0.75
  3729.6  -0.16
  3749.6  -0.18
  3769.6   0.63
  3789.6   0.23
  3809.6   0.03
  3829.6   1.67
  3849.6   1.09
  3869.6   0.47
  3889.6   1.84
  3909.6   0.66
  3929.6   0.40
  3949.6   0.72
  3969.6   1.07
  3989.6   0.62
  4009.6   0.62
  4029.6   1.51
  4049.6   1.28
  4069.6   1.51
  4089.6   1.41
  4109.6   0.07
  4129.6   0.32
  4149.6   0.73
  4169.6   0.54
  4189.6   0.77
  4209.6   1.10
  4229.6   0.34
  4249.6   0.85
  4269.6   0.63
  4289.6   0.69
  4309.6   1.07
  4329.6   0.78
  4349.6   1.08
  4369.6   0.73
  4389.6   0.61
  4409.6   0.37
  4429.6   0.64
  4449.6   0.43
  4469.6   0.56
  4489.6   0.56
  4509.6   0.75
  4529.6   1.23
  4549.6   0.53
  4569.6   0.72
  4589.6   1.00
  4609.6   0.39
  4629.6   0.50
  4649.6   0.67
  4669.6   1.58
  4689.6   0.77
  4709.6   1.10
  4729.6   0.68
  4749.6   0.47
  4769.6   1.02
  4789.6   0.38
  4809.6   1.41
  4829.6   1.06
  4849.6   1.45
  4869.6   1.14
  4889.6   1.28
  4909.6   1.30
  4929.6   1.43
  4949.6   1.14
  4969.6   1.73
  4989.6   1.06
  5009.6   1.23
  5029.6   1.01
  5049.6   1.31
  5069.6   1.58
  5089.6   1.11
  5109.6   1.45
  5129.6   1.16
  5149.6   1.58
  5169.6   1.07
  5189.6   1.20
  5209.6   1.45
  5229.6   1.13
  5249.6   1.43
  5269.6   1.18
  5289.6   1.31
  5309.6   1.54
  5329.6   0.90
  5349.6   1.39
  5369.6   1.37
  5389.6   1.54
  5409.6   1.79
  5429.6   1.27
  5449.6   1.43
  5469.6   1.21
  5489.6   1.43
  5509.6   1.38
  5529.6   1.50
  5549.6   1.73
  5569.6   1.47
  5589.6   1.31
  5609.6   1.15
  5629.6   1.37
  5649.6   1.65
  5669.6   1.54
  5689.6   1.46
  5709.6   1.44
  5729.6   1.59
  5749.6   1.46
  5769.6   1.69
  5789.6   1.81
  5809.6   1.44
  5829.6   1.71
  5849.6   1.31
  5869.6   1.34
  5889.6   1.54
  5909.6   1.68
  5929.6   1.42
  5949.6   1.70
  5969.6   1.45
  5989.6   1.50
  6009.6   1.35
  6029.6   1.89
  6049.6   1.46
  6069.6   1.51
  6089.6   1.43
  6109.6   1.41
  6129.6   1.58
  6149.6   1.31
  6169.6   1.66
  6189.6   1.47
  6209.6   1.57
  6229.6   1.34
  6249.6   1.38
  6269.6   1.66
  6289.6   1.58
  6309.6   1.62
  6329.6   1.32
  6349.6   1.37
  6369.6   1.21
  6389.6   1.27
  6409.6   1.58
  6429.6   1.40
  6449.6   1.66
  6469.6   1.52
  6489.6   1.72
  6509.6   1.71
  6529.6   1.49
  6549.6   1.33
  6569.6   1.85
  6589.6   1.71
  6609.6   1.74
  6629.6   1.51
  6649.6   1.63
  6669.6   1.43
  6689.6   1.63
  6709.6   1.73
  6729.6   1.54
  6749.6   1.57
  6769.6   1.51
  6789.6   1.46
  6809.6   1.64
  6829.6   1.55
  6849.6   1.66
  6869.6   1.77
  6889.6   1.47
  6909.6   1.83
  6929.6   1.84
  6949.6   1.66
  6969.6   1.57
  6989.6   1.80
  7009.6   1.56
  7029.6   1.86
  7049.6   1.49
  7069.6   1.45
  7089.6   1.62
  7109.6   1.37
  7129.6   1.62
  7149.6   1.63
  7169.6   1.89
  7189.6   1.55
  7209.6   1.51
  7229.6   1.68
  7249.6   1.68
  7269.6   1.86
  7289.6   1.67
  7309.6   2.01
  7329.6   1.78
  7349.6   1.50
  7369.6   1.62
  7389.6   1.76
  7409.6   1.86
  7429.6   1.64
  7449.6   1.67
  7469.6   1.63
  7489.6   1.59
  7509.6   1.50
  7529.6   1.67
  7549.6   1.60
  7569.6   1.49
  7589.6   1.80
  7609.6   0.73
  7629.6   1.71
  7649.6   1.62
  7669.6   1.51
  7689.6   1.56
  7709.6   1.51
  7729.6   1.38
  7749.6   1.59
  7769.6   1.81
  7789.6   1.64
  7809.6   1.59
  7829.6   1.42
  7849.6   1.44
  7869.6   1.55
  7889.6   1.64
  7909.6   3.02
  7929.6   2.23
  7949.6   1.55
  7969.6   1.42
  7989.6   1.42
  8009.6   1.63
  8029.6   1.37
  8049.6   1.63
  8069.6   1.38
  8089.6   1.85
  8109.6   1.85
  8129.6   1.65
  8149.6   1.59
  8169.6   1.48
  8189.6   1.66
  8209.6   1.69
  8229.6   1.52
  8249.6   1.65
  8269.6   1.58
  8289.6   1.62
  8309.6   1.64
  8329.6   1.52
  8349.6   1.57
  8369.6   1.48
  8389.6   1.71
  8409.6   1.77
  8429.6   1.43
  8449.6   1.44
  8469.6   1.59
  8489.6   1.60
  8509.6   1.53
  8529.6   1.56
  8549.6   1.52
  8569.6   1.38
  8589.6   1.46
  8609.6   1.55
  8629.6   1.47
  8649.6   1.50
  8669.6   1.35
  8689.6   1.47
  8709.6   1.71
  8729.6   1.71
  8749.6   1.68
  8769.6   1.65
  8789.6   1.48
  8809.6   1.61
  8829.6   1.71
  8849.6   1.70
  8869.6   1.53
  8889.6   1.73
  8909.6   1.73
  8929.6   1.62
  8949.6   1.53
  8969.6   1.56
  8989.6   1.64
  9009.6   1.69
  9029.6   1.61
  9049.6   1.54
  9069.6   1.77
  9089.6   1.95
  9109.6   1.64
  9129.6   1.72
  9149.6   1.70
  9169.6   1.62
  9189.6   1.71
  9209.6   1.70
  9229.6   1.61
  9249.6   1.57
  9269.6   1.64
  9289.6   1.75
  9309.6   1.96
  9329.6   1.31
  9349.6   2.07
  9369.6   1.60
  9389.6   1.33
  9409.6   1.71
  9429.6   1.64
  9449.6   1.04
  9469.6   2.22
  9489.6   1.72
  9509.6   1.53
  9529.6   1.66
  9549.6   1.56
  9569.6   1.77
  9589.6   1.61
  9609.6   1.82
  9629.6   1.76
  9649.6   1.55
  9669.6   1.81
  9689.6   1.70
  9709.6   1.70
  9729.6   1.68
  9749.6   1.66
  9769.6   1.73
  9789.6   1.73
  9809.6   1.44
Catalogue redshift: 0.205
